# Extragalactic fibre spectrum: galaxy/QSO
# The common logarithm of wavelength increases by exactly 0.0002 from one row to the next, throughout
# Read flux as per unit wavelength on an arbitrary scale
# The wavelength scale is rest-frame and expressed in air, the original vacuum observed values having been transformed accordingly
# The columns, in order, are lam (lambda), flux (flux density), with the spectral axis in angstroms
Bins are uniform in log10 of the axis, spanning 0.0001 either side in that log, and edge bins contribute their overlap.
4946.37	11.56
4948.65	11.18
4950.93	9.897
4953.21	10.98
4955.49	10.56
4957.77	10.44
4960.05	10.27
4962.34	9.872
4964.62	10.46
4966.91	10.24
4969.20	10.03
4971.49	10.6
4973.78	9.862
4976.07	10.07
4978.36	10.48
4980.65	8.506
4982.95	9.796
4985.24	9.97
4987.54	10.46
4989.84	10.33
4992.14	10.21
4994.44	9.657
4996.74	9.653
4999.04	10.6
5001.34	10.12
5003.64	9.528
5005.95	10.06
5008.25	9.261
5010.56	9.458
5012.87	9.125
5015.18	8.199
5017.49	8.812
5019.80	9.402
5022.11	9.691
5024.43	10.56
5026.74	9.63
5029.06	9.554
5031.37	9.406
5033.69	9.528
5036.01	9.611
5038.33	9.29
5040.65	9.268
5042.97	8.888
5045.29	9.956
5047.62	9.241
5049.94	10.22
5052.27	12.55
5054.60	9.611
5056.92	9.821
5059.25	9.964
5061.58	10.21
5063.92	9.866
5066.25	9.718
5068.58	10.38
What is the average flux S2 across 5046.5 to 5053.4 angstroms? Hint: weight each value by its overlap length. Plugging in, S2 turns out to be 10.7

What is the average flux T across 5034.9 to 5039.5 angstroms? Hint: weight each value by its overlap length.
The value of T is 9.45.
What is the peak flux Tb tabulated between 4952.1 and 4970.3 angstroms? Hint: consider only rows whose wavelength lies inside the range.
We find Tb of 10.98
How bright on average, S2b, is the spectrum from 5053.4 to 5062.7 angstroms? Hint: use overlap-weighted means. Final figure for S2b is 9.92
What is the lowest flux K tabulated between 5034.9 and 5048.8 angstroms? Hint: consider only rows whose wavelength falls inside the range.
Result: 8.888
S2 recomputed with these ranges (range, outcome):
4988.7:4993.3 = 10.3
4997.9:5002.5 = 10.4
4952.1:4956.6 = 10.8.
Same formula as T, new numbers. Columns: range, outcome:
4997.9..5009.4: 9.92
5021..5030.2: 9.85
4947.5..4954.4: 10.7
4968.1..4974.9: 10.2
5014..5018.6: 8.5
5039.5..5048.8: 9.34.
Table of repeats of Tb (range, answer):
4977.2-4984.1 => 10.48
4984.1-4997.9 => 10.46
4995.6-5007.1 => 10.6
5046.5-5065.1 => 12.55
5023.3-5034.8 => 10.56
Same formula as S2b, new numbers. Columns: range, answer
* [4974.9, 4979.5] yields 10.3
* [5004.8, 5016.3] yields 9.22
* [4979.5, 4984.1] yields 9.16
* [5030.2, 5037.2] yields 9.52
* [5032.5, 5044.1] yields 9.32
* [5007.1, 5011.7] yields 9.36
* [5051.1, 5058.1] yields 10.7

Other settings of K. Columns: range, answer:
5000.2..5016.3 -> 8.199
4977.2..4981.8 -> 8.506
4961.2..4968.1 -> 9.872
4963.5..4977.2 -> 9.862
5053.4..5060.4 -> 9.611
